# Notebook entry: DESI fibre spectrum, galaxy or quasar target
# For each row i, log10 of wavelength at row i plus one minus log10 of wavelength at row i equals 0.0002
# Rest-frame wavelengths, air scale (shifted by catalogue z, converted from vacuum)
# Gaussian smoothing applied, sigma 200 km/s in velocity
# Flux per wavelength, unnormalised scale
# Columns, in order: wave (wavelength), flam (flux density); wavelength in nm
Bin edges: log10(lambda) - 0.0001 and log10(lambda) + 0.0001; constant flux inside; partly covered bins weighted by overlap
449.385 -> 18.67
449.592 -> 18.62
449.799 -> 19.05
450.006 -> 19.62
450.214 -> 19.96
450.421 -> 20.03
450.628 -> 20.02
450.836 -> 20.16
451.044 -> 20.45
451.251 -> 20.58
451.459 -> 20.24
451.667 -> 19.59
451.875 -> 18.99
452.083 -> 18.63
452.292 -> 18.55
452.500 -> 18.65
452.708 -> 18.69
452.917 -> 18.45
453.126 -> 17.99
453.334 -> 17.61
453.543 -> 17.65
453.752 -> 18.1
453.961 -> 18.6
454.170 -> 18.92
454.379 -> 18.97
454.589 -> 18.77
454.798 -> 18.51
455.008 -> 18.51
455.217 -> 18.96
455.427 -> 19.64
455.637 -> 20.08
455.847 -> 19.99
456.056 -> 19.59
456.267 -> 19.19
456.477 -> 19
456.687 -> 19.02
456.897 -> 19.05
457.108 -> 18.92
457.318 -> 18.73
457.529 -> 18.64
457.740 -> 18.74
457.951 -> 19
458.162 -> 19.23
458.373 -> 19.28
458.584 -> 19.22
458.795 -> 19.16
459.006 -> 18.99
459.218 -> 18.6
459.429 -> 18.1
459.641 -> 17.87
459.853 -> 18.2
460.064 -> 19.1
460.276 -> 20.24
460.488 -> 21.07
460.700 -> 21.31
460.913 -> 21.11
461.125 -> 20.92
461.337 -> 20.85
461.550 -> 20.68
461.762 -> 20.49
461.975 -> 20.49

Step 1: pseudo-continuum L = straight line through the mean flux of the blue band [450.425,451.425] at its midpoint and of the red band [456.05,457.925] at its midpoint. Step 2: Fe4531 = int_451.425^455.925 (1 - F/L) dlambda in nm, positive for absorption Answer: 0.20 nm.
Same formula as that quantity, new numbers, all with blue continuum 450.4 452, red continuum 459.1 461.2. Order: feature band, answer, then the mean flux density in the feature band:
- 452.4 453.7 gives 0.114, 18.2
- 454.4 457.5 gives 0.106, 19.1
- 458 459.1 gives 0.029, 19.2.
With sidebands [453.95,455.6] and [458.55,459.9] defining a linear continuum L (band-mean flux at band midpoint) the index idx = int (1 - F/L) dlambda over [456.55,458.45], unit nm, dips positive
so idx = -0.02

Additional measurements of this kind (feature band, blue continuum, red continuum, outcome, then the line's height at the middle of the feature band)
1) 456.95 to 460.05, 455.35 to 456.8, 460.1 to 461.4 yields 0.22 nm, 20.2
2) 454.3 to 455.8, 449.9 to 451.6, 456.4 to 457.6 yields 0.01 nm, 19.3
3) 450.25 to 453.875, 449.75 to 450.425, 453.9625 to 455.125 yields 0.03 nm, 19.2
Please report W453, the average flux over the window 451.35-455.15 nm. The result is 18.6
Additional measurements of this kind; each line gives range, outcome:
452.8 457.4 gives 18.8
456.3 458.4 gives 19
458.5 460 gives 18.6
